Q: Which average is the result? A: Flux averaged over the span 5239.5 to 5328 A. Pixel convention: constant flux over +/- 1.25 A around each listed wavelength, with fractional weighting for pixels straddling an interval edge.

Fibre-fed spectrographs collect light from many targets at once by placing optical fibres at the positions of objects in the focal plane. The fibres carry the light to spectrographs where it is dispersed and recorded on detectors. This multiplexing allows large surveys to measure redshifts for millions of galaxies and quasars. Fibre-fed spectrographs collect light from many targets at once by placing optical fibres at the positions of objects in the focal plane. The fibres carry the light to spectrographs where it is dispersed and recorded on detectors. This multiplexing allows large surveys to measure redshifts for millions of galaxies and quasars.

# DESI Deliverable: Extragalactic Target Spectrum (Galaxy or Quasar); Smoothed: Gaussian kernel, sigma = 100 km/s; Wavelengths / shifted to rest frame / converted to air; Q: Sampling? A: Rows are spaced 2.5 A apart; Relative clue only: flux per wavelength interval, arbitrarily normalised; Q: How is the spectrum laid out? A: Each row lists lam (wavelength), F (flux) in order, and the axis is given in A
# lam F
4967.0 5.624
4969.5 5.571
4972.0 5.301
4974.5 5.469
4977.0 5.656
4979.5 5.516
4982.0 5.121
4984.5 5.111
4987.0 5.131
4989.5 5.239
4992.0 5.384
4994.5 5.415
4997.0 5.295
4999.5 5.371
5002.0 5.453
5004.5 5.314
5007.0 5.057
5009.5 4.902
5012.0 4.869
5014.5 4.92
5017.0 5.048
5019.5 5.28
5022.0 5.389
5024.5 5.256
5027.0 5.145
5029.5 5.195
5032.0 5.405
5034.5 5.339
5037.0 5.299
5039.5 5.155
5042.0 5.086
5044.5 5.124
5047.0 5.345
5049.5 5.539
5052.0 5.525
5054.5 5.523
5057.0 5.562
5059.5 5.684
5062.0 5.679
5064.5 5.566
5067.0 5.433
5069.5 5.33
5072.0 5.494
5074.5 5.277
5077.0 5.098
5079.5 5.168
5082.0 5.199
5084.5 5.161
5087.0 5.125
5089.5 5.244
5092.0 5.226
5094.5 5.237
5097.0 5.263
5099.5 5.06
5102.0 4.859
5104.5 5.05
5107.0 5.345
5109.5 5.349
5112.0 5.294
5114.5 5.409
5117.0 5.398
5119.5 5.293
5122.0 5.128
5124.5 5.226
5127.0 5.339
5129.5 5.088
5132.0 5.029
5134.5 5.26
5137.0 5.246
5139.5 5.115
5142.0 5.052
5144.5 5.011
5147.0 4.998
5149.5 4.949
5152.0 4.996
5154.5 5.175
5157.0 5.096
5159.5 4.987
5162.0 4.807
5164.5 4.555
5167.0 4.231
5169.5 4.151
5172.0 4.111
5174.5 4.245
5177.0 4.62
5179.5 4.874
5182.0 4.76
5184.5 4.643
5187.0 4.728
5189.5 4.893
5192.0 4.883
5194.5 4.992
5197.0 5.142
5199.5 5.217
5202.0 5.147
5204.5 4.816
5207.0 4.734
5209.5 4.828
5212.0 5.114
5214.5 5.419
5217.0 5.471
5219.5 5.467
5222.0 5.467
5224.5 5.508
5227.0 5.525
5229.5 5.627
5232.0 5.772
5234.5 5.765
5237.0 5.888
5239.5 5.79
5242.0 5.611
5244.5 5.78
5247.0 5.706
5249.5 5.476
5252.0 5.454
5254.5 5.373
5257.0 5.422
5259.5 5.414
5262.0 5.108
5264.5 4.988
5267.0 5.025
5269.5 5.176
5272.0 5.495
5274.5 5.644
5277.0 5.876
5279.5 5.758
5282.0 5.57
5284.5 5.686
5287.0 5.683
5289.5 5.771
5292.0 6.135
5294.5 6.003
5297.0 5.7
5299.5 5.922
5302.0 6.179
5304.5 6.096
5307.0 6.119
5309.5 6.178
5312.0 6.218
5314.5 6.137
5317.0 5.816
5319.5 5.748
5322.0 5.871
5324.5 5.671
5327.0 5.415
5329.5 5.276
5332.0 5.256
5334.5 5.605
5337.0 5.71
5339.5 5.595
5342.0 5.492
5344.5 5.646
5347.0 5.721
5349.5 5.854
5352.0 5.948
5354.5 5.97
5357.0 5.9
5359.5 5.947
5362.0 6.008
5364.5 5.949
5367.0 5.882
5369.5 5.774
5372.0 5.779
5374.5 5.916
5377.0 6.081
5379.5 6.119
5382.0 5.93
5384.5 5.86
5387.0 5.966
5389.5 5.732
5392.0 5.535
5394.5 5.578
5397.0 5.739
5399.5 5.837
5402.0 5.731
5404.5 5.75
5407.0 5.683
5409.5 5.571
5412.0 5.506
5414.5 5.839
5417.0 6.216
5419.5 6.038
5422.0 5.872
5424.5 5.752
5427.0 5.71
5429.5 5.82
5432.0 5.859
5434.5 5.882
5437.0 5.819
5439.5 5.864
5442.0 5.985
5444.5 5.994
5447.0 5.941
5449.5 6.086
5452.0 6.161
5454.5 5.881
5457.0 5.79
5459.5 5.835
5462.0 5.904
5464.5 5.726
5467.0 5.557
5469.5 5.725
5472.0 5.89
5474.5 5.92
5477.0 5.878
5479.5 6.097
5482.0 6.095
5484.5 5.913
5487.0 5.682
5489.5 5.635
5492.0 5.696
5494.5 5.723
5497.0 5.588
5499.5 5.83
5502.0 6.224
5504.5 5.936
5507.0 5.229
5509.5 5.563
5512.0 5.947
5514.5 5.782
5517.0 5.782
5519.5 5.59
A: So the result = 5.69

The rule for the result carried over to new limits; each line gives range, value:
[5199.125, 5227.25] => 5.22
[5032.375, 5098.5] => 5.33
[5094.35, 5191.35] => 4.97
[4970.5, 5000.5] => 5.34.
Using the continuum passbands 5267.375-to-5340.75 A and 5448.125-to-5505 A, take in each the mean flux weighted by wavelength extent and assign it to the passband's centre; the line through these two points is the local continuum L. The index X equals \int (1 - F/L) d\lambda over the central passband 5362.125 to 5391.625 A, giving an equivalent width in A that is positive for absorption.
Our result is -0.50 A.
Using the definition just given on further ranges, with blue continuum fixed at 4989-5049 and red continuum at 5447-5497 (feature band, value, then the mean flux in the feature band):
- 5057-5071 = -0.67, 5.54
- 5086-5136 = 1.30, 5.21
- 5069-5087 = 0.24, 5.23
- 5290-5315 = -1.97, 6.06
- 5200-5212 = 1.21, 4.93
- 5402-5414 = 0.23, 5.65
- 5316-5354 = 0.08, 5.65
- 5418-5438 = -0.21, 5.85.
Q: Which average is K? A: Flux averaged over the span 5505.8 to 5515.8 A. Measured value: 5.63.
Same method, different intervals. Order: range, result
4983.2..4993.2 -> 5.21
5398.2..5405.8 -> 5.77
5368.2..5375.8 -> 5.83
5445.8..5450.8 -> 6.02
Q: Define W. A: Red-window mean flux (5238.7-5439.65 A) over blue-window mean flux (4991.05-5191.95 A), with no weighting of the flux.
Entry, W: 1.12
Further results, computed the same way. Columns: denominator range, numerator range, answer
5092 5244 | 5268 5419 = 1.14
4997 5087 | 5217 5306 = 1.06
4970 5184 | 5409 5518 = 1.13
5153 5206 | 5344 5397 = 1.23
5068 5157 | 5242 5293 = 1.07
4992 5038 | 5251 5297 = 1.06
